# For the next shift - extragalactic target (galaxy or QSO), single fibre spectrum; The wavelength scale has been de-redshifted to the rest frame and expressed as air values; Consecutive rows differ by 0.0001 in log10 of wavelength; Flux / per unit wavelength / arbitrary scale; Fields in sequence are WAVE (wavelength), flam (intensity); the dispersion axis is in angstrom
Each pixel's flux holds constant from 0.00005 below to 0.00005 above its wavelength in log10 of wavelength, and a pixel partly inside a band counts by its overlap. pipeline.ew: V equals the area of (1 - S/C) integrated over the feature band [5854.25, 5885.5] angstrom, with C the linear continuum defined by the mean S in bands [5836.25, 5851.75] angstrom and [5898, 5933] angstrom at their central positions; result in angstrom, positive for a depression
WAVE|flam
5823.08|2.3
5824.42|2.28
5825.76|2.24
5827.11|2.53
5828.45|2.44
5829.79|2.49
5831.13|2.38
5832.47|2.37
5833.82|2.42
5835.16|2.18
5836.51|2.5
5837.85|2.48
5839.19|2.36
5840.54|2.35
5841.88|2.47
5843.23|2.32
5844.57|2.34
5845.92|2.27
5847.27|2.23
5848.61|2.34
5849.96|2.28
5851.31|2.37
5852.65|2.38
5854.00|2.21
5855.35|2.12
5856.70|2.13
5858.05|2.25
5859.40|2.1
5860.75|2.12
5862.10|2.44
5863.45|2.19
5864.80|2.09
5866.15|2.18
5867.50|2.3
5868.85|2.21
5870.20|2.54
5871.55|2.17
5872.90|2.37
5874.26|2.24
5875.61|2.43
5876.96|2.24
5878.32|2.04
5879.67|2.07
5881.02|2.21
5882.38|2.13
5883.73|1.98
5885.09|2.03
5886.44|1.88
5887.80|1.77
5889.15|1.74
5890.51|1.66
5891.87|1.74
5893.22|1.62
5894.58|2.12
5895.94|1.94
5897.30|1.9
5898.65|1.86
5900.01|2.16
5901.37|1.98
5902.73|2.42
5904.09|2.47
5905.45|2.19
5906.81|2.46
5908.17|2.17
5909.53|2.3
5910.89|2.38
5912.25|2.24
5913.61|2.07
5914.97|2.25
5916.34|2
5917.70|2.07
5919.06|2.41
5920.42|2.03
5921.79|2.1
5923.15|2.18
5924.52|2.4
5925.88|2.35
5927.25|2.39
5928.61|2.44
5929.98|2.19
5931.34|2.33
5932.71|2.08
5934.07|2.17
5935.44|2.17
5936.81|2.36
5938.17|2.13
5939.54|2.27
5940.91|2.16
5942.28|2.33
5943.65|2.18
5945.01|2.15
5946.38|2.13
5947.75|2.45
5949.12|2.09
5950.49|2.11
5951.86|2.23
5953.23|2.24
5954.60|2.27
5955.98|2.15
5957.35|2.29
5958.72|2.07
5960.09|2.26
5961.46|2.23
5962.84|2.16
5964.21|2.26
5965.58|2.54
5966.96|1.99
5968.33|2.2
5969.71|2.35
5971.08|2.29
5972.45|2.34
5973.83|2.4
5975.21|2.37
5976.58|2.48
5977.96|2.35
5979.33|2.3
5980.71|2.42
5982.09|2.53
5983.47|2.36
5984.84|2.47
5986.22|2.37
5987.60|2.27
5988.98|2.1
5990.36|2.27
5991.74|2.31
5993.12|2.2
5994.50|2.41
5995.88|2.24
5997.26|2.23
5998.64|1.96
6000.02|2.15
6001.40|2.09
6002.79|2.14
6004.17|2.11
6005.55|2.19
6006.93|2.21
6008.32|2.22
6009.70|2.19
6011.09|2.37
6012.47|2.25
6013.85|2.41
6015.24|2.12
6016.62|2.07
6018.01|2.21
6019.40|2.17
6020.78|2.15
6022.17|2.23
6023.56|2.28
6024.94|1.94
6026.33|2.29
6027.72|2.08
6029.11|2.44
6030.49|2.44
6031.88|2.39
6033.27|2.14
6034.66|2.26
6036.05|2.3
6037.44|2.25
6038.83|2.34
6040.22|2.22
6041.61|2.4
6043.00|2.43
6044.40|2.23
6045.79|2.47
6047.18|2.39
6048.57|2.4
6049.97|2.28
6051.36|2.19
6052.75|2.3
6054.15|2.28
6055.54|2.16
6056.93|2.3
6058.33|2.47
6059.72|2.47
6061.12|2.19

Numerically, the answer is 1.5 angstrom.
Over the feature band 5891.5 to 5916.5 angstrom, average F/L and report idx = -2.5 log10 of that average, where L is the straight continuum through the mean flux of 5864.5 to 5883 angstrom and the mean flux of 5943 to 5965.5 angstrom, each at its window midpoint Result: 0.05 mag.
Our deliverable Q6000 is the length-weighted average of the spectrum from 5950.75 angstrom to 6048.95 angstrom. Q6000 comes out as 2.26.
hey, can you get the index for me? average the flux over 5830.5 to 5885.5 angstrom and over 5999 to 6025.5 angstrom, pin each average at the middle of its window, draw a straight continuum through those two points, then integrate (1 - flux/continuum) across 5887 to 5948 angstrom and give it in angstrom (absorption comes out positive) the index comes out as 2.22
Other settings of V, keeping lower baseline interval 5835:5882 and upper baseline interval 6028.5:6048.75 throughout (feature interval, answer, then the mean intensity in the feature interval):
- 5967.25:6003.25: 0.5 angstrom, 2.29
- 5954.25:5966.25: 0.3 angstrom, 2.25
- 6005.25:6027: 1.2 angstrom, 2.21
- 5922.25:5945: 0.5 angstrom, 2.25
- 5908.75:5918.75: 0.4 angstrom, 2.2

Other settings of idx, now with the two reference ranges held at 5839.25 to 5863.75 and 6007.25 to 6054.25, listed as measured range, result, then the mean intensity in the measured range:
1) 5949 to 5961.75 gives 0.04 mag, 2.2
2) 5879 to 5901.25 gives 0.18 mag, 1.93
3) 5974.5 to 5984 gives -0.06 mag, 2.4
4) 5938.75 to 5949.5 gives 0.02 mag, 2.22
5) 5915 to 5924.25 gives 0.06 mag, 2.15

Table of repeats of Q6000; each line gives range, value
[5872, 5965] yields 2.16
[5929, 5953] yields 2.21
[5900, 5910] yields 2.27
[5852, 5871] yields 2.23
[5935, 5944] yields 2.23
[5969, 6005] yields 2.29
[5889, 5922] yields 2.1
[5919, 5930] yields 2.27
